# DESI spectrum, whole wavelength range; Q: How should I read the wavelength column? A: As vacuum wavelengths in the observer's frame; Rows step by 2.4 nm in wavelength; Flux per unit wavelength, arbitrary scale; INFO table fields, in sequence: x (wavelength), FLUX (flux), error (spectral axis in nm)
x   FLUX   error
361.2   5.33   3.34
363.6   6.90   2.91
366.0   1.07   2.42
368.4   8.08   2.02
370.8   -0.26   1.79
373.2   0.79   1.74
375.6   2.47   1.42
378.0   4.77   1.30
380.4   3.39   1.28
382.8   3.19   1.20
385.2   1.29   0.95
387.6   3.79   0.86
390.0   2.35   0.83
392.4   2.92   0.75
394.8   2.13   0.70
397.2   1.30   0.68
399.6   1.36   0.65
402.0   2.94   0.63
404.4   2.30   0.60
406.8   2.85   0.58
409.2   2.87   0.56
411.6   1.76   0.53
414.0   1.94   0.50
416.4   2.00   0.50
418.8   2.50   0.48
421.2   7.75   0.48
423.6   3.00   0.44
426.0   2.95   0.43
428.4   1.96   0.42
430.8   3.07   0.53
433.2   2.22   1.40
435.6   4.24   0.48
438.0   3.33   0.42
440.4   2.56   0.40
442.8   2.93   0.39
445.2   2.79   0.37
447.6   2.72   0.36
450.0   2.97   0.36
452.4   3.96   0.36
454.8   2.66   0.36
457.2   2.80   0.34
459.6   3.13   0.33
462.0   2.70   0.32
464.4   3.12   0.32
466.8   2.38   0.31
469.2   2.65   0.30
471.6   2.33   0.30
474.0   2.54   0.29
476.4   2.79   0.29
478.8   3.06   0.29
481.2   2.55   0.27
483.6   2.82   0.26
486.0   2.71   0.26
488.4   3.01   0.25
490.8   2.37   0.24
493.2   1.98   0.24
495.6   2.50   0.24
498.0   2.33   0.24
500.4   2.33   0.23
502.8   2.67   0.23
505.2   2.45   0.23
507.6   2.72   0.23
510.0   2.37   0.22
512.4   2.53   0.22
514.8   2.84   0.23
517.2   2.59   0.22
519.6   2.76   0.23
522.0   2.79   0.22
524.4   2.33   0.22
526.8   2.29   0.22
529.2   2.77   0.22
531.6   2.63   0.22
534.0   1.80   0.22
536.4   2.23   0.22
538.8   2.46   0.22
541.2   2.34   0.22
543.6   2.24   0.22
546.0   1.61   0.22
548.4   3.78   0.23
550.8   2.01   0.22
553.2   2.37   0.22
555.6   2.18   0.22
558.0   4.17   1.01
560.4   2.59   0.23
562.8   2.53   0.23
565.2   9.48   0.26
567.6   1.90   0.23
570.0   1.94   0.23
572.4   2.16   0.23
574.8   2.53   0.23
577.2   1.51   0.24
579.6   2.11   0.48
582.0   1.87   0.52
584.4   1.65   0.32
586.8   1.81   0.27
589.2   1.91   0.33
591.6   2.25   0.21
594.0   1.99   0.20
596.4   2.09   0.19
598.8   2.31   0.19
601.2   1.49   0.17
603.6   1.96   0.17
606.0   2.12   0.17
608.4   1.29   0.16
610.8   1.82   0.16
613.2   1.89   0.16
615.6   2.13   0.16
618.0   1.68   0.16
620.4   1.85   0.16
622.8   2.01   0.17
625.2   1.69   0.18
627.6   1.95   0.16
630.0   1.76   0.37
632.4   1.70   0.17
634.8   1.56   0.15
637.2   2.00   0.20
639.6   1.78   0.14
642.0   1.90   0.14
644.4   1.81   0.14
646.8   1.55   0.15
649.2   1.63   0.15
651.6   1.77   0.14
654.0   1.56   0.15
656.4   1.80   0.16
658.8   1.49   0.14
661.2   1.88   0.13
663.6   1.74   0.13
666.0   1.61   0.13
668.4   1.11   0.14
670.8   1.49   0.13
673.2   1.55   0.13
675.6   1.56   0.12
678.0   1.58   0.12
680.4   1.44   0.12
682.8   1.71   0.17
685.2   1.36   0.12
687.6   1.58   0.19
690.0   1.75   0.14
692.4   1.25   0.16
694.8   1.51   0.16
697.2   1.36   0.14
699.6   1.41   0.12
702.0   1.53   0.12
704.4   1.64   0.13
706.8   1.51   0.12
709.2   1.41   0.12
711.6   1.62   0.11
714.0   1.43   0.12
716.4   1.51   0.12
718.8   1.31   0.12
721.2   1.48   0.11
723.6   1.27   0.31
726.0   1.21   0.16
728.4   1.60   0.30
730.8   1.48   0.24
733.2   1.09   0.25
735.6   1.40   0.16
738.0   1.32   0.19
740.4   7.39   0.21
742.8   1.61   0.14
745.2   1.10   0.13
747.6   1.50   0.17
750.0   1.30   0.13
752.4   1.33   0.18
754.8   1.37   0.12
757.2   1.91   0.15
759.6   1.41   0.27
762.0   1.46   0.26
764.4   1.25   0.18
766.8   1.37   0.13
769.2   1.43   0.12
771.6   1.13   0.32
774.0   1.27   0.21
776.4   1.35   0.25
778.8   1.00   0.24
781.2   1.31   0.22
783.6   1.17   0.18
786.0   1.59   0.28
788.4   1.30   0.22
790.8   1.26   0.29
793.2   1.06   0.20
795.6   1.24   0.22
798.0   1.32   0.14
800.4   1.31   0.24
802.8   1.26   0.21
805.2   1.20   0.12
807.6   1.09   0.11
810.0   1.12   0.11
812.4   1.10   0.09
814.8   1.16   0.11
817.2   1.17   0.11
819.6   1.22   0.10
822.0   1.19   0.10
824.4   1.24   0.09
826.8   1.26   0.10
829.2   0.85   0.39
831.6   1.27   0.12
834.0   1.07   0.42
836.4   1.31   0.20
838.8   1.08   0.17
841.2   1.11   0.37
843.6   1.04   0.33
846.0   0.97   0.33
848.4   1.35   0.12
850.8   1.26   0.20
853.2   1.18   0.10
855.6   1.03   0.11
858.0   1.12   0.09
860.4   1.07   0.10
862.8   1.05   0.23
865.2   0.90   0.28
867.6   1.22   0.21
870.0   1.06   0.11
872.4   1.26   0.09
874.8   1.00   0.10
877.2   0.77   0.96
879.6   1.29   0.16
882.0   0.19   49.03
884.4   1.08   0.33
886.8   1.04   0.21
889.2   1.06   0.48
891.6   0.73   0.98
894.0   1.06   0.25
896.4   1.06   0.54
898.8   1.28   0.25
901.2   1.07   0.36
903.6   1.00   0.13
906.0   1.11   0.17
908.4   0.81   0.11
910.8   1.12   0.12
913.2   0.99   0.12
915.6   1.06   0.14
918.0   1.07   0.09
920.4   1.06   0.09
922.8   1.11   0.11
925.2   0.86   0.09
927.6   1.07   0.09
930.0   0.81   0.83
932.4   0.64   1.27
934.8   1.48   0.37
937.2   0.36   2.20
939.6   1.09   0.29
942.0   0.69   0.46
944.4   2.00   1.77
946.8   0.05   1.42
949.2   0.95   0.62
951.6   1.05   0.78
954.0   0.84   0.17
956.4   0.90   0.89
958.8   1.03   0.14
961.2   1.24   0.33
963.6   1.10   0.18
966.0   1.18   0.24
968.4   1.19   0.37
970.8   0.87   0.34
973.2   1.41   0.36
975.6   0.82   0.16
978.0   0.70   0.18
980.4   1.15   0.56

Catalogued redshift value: 0.127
